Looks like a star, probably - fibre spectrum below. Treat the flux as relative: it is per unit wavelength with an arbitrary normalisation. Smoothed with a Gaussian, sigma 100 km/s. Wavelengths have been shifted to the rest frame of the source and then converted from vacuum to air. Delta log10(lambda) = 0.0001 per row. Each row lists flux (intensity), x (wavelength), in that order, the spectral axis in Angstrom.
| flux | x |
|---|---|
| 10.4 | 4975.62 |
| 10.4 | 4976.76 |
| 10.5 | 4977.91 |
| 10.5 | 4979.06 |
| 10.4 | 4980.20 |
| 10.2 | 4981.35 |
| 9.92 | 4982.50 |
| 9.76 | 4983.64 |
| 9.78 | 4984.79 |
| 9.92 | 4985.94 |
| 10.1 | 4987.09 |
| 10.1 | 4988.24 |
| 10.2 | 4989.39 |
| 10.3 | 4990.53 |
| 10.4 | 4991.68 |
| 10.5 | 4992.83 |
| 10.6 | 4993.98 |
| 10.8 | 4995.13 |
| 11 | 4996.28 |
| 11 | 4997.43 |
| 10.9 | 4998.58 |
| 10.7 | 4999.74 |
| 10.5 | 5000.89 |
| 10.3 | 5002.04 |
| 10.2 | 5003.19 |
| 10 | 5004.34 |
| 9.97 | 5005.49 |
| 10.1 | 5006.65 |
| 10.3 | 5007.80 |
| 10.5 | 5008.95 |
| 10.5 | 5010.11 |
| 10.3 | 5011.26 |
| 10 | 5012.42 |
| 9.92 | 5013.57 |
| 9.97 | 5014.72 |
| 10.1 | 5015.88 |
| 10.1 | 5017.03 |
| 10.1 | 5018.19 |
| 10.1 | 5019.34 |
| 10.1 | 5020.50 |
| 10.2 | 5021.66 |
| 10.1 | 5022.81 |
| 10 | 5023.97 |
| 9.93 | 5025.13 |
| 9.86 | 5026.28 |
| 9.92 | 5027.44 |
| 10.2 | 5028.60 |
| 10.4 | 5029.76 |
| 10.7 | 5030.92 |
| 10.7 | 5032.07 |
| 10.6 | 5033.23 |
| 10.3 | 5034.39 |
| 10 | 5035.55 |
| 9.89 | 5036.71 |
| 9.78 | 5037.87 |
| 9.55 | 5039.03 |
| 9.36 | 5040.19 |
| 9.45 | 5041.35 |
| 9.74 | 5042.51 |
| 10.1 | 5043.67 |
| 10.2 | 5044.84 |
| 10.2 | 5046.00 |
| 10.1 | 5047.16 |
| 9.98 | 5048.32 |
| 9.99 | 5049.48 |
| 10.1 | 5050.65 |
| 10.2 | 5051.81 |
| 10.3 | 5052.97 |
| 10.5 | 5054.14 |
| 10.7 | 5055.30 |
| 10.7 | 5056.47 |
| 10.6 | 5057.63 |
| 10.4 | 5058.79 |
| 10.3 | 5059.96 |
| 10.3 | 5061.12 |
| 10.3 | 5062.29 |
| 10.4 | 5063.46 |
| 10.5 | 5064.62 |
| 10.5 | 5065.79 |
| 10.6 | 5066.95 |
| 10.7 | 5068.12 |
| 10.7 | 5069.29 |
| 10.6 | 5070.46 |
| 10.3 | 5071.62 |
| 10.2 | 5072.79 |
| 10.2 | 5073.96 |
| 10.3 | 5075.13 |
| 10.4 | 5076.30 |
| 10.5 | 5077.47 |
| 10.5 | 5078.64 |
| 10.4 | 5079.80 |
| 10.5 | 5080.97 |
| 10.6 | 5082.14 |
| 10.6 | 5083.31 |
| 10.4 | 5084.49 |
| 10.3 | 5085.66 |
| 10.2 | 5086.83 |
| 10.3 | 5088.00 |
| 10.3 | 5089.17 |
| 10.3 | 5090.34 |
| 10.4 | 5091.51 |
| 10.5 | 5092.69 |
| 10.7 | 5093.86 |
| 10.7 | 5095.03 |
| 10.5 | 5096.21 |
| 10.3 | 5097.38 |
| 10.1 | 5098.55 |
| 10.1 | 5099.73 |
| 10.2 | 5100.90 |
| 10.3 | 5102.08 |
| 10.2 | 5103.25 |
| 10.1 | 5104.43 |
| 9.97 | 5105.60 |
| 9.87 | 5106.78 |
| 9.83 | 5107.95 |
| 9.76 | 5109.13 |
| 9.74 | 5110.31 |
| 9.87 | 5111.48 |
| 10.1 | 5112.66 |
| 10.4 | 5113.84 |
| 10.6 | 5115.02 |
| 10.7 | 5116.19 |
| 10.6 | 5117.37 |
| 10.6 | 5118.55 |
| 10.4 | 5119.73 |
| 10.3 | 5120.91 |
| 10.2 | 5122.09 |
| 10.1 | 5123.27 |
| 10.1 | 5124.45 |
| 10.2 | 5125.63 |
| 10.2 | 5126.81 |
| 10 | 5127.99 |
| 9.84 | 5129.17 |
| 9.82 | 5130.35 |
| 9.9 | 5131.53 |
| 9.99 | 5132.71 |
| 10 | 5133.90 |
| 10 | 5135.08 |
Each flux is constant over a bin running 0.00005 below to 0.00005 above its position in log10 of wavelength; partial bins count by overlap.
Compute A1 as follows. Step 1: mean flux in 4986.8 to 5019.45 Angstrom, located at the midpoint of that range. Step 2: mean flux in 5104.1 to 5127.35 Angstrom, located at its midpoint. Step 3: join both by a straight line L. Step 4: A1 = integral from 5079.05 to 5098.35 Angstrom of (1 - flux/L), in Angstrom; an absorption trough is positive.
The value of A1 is -0.4 Angstrom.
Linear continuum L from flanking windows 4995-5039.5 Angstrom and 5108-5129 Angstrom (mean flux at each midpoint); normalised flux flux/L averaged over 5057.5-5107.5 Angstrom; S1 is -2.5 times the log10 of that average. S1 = -0.02 mag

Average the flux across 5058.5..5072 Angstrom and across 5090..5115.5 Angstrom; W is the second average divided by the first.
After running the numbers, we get 0.97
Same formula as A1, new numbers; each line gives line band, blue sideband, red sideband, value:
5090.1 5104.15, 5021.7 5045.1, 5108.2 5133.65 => -0.3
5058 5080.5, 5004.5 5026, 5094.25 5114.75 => -0.7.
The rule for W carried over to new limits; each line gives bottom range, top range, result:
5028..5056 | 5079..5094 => 1.03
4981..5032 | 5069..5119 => 1.01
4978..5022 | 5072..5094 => 1.01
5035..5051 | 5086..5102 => 1.05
